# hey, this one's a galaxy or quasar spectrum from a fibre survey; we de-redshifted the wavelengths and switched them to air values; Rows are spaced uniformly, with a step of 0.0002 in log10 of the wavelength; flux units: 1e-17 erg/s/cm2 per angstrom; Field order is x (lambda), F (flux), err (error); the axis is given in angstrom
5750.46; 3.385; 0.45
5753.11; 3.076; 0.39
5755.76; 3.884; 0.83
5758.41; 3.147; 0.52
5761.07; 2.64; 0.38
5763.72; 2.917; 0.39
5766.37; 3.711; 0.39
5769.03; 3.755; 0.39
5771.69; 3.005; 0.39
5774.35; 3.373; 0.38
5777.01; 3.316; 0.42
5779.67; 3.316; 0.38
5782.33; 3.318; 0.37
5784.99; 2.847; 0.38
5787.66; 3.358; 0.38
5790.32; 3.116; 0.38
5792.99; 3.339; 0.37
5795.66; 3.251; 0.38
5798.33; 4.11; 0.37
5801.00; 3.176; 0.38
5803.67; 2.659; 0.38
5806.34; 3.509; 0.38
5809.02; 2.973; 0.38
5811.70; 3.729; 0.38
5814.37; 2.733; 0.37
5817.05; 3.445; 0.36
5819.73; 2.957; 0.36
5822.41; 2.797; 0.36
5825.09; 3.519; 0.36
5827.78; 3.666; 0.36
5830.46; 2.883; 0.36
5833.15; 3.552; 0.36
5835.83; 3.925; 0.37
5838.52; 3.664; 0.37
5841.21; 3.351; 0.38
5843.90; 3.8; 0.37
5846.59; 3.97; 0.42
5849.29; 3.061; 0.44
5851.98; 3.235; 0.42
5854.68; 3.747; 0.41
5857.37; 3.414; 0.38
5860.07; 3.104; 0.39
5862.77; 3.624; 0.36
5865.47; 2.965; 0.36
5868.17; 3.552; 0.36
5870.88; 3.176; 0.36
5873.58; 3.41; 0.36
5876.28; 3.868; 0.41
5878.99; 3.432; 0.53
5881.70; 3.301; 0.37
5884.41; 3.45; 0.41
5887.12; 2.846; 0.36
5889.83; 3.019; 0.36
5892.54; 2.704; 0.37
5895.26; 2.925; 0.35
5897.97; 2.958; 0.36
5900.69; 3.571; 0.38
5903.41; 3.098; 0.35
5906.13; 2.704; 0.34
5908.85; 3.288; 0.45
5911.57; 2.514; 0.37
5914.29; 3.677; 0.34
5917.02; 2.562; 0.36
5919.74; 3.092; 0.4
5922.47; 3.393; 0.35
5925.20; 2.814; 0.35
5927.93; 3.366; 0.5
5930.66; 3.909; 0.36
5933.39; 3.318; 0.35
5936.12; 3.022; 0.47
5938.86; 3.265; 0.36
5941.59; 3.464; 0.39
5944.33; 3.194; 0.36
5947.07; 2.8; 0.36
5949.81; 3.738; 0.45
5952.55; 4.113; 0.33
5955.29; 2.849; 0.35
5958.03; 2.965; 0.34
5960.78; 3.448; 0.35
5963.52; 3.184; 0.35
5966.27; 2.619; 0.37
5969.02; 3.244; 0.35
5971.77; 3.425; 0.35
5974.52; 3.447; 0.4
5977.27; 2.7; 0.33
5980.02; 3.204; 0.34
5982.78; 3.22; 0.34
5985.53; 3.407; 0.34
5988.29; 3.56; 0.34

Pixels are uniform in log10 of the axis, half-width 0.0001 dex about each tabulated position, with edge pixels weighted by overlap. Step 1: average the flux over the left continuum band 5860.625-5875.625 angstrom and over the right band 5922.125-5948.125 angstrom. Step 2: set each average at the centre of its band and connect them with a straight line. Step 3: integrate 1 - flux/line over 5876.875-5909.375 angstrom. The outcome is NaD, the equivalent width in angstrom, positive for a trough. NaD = 1.9 angstrom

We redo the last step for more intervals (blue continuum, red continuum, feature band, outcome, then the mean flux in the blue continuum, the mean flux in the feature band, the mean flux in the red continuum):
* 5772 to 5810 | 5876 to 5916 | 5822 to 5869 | -3.7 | 3.26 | 3.45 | 3.13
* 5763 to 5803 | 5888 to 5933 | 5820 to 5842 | -1.1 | 3.32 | 3.4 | 3.1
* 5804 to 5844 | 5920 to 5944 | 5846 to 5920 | 2.2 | 3.34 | 3.22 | 3.3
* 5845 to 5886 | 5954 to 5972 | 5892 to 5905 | 0.9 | 3.42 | 3.07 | 3.09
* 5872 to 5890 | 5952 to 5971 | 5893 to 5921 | 2.3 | 3.35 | 3.03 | 3.17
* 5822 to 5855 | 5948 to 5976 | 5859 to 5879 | 0.3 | 3.48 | 3.39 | 3.29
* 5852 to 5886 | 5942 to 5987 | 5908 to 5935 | 1.0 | 3.41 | 3.19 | 3.23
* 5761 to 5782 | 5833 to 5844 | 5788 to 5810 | 1.1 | 3.29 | 3.28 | 3.66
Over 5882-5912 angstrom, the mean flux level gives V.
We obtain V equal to 3.03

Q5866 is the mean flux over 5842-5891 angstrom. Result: 3.39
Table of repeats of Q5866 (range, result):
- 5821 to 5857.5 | 3.47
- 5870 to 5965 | 3.21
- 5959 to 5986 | 3.18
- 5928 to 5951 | 3.34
